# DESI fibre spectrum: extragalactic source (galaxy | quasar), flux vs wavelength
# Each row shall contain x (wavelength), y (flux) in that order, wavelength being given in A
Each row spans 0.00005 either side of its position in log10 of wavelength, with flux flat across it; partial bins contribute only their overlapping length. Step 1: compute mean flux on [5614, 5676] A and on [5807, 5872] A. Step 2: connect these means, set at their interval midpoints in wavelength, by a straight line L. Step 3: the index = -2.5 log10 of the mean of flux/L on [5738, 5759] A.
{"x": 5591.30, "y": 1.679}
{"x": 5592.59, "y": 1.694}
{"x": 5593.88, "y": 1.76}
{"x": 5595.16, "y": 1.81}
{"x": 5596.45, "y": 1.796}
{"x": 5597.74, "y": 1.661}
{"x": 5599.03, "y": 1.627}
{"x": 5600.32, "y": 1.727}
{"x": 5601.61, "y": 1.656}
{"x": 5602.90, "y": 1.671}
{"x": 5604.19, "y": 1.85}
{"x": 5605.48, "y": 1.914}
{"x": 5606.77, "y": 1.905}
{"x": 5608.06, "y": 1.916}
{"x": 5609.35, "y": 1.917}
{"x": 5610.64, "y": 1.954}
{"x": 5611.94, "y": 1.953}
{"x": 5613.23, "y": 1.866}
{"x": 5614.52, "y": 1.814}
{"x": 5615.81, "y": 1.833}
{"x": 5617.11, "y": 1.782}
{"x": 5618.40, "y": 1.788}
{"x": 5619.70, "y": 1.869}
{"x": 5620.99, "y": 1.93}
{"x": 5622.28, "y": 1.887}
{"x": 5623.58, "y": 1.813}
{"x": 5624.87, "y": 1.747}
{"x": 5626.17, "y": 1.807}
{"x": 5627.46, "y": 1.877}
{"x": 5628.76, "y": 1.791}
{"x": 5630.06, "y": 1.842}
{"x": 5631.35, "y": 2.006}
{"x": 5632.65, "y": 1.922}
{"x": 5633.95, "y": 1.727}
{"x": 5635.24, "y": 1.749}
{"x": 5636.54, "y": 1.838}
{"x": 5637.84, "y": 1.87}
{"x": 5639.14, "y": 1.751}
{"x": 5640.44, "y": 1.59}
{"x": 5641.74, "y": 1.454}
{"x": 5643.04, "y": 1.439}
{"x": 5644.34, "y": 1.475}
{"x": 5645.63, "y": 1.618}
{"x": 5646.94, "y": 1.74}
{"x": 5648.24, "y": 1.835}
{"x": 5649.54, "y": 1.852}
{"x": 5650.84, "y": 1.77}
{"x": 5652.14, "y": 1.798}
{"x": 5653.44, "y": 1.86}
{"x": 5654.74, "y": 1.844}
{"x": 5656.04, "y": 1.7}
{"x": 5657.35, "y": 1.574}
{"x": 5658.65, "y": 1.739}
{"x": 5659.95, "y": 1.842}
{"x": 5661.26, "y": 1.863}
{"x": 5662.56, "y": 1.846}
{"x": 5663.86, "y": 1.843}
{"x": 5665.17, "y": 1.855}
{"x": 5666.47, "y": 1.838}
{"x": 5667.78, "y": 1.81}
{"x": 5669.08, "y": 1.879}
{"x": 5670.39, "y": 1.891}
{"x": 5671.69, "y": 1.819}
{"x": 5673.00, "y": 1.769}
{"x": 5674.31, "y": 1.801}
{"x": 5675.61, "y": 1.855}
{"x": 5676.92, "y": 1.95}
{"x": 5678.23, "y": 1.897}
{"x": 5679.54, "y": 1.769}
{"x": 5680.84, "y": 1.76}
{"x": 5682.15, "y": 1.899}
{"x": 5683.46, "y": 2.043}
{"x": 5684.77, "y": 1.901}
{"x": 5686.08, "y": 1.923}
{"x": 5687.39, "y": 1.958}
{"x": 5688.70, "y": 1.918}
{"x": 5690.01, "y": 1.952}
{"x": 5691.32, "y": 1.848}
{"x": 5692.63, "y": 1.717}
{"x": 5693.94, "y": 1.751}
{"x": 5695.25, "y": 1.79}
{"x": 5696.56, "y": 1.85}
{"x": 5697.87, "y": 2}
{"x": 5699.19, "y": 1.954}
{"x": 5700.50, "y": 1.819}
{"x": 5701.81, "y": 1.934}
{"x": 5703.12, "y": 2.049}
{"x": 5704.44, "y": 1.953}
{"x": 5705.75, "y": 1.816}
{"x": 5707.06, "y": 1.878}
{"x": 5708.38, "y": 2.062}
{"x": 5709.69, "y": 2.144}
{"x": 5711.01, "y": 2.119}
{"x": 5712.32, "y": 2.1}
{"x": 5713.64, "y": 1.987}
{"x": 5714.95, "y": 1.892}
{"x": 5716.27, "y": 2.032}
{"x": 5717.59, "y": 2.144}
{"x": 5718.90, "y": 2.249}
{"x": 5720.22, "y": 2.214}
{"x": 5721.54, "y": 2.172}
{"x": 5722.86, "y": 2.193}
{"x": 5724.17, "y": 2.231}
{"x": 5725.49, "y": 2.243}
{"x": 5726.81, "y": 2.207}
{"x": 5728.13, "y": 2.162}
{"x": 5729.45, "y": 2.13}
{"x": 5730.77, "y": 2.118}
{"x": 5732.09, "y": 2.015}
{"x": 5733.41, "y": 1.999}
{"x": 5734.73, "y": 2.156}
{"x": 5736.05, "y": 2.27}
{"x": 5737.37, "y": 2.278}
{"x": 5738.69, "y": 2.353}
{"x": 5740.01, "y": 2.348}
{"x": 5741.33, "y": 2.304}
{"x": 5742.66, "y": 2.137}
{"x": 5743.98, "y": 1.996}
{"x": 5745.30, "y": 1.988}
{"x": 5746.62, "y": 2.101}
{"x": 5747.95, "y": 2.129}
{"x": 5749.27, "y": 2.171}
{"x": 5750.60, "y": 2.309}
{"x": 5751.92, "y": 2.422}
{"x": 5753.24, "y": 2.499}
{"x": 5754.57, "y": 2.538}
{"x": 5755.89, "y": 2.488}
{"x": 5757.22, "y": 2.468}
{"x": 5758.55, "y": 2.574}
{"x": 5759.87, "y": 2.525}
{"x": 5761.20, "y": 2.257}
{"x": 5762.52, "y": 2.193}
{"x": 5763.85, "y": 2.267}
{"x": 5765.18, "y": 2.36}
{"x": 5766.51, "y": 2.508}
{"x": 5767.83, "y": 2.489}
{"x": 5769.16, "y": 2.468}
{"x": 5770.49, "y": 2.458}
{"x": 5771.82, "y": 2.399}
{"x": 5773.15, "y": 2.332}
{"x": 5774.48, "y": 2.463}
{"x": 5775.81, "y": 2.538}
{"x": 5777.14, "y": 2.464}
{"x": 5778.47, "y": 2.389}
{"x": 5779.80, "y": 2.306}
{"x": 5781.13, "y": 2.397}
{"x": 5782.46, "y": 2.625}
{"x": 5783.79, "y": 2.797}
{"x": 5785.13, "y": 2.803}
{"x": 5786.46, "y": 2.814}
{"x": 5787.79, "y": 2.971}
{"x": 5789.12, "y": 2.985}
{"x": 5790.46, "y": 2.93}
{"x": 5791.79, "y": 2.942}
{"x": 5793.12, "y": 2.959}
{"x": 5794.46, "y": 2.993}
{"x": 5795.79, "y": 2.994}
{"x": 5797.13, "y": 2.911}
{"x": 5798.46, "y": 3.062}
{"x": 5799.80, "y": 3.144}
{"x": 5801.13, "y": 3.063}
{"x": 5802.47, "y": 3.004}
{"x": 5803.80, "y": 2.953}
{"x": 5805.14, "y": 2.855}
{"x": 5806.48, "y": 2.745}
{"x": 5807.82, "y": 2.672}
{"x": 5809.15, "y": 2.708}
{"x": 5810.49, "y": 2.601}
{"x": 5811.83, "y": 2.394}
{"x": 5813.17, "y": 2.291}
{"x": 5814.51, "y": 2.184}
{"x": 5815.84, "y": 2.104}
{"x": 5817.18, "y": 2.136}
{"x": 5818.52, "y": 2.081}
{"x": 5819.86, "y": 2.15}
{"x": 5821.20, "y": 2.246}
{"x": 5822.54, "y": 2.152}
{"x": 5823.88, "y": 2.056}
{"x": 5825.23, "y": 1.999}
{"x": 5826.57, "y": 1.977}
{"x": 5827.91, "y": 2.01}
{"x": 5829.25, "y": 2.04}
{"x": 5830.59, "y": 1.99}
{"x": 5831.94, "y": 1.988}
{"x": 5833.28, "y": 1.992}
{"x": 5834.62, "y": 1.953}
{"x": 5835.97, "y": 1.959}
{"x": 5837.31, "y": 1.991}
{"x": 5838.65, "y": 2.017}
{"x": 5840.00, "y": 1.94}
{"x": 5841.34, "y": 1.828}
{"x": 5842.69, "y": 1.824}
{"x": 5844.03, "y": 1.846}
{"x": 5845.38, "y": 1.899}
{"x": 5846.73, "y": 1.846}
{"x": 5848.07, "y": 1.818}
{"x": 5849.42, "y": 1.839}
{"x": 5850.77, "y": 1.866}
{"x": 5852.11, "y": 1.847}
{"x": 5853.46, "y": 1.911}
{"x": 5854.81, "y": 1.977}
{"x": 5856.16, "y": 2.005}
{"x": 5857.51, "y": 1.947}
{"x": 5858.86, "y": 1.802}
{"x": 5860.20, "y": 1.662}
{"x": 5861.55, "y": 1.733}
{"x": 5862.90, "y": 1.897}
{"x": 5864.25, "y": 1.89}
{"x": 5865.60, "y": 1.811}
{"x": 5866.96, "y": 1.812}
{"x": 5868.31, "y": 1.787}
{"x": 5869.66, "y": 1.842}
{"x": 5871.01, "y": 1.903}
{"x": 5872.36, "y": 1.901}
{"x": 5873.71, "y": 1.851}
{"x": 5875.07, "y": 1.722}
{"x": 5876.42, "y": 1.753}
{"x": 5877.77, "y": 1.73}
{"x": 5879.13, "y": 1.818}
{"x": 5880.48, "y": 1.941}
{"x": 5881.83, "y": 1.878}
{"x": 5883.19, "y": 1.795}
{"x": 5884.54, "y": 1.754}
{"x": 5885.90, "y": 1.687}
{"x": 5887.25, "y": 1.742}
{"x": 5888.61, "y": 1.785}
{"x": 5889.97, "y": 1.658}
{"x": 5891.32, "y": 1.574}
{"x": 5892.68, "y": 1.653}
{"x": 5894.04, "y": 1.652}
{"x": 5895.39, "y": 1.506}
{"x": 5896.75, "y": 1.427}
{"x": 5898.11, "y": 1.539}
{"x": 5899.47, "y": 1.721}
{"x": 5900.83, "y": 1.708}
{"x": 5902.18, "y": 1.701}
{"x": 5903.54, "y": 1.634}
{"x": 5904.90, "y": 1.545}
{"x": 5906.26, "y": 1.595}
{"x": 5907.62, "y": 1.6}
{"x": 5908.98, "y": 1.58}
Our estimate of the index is -0.20 mag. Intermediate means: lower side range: 1.79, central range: 2.3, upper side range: 2.01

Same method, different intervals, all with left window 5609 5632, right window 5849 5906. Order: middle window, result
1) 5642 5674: 0.05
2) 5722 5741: -0.20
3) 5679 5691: -0.04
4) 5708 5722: -0.15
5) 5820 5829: -0.16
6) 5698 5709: -0.06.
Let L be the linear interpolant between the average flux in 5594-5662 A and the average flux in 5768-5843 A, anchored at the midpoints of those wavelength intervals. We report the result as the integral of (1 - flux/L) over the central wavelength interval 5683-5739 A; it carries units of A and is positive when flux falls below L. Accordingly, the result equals 1.7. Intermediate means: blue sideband 1.79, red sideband 2.45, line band 2.03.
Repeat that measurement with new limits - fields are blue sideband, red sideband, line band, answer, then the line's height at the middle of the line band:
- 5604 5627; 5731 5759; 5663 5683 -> 1.9 A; 2.04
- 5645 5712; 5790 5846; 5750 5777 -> -3.2 A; 2.17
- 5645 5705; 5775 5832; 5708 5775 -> -1.2 A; 2.21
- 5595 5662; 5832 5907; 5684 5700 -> -0.8 A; 1.79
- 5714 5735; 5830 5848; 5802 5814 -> -4.2 A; 1.98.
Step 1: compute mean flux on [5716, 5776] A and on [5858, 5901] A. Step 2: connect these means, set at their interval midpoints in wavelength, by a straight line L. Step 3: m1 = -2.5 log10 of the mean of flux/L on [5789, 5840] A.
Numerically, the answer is -0.21 mag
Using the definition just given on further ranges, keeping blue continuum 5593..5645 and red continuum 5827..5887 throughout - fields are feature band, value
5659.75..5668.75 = -0.02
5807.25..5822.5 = -0.24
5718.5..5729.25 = -0.20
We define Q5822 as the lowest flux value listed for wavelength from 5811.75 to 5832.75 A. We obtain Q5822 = 1.977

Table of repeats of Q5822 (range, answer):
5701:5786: 1.816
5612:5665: 1.439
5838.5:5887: 1.662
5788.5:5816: 2.104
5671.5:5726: 1.717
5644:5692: 1.475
